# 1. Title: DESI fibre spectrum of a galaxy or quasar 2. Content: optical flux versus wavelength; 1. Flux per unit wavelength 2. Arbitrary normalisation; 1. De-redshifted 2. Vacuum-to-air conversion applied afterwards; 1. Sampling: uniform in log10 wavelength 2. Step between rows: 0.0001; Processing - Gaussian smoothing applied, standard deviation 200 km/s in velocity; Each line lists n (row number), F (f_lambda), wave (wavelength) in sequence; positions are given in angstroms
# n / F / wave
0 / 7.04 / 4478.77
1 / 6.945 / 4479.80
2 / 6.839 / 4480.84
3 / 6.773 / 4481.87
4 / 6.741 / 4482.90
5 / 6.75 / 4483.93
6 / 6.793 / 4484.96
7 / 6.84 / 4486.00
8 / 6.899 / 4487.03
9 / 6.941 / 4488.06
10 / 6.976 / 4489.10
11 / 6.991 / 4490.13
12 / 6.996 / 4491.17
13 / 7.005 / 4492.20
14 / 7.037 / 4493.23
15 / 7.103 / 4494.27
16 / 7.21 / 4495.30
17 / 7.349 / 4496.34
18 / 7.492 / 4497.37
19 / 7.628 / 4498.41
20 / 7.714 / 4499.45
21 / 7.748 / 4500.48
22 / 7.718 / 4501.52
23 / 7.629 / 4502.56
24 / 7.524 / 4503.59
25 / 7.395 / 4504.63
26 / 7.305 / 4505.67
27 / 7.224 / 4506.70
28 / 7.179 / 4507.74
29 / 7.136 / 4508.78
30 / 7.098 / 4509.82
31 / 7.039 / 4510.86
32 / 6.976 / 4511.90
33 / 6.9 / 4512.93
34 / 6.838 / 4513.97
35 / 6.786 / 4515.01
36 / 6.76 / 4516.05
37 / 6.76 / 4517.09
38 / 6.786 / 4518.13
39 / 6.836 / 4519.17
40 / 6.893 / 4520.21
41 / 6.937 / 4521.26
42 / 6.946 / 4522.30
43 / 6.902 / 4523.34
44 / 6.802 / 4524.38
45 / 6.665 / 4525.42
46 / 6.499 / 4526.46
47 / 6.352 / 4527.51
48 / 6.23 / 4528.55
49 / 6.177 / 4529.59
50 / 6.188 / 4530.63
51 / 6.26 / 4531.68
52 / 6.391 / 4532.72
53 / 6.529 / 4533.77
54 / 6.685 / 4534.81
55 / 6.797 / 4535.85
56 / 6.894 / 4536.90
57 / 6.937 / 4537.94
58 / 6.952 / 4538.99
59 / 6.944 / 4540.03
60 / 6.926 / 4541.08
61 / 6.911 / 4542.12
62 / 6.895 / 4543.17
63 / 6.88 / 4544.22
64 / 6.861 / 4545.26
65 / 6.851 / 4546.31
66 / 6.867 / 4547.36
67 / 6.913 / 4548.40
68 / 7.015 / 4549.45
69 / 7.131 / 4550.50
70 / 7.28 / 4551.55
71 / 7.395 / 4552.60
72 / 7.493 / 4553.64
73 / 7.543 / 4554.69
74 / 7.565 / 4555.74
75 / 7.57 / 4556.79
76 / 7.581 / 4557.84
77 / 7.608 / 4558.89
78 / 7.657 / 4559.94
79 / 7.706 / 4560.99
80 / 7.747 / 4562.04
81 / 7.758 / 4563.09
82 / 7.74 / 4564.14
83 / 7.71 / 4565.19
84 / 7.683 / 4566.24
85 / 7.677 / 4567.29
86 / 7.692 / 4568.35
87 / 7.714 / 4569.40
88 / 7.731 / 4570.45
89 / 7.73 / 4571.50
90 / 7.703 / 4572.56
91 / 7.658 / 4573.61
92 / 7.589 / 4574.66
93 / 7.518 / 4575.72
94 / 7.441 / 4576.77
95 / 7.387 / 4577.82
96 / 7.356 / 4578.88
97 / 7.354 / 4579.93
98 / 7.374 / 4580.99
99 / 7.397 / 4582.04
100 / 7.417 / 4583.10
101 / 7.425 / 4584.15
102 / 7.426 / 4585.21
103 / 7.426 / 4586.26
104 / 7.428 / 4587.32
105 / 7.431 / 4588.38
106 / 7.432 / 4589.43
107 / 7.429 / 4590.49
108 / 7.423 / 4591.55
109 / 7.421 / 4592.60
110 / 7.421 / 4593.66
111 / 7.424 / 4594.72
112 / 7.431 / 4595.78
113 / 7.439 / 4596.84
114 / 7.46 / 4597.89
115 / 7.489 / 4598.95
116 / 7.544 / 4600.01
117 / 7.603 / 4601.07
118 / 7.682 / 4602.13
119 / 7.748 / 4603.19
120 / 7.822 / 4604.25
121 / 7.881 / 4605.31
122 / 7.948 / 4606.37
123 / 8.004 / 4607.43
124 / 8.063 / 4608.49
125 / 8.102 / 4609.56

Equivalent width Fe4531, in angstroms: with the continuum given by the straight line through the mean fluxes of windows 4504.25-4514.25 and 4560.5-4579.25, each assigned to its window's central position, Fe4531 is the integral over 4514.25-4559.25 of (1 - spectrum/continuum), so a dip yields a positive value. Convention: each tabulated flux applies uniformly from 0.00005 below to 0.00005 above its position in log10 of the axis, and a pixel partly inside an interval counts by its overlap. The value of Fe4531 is 2.88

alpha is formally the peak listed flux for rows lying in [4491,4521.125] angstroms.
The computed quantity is 7.748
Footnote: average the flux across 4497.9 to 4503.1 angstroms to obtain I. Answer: 7.69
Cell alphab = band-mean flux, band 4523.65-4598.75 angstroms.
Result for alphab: 7.23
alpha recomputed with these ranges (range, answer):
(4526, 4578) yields 7.758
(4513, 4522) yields 6.937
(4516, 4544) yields 6.952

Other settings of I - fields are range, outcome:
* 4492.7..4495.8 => 7.13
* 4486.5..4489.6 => 6.94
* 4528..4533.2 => 6.26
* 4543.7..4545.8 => 6.88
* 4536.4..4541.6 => 6.94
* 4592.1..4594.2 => 7.4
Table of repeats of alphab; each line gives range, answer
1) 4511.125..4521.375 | 6.85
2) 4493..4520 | 7.2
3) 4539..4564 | 7.27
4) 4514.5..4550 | 6.74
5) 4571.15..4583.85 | 7.49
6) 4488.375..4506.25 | 7.34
